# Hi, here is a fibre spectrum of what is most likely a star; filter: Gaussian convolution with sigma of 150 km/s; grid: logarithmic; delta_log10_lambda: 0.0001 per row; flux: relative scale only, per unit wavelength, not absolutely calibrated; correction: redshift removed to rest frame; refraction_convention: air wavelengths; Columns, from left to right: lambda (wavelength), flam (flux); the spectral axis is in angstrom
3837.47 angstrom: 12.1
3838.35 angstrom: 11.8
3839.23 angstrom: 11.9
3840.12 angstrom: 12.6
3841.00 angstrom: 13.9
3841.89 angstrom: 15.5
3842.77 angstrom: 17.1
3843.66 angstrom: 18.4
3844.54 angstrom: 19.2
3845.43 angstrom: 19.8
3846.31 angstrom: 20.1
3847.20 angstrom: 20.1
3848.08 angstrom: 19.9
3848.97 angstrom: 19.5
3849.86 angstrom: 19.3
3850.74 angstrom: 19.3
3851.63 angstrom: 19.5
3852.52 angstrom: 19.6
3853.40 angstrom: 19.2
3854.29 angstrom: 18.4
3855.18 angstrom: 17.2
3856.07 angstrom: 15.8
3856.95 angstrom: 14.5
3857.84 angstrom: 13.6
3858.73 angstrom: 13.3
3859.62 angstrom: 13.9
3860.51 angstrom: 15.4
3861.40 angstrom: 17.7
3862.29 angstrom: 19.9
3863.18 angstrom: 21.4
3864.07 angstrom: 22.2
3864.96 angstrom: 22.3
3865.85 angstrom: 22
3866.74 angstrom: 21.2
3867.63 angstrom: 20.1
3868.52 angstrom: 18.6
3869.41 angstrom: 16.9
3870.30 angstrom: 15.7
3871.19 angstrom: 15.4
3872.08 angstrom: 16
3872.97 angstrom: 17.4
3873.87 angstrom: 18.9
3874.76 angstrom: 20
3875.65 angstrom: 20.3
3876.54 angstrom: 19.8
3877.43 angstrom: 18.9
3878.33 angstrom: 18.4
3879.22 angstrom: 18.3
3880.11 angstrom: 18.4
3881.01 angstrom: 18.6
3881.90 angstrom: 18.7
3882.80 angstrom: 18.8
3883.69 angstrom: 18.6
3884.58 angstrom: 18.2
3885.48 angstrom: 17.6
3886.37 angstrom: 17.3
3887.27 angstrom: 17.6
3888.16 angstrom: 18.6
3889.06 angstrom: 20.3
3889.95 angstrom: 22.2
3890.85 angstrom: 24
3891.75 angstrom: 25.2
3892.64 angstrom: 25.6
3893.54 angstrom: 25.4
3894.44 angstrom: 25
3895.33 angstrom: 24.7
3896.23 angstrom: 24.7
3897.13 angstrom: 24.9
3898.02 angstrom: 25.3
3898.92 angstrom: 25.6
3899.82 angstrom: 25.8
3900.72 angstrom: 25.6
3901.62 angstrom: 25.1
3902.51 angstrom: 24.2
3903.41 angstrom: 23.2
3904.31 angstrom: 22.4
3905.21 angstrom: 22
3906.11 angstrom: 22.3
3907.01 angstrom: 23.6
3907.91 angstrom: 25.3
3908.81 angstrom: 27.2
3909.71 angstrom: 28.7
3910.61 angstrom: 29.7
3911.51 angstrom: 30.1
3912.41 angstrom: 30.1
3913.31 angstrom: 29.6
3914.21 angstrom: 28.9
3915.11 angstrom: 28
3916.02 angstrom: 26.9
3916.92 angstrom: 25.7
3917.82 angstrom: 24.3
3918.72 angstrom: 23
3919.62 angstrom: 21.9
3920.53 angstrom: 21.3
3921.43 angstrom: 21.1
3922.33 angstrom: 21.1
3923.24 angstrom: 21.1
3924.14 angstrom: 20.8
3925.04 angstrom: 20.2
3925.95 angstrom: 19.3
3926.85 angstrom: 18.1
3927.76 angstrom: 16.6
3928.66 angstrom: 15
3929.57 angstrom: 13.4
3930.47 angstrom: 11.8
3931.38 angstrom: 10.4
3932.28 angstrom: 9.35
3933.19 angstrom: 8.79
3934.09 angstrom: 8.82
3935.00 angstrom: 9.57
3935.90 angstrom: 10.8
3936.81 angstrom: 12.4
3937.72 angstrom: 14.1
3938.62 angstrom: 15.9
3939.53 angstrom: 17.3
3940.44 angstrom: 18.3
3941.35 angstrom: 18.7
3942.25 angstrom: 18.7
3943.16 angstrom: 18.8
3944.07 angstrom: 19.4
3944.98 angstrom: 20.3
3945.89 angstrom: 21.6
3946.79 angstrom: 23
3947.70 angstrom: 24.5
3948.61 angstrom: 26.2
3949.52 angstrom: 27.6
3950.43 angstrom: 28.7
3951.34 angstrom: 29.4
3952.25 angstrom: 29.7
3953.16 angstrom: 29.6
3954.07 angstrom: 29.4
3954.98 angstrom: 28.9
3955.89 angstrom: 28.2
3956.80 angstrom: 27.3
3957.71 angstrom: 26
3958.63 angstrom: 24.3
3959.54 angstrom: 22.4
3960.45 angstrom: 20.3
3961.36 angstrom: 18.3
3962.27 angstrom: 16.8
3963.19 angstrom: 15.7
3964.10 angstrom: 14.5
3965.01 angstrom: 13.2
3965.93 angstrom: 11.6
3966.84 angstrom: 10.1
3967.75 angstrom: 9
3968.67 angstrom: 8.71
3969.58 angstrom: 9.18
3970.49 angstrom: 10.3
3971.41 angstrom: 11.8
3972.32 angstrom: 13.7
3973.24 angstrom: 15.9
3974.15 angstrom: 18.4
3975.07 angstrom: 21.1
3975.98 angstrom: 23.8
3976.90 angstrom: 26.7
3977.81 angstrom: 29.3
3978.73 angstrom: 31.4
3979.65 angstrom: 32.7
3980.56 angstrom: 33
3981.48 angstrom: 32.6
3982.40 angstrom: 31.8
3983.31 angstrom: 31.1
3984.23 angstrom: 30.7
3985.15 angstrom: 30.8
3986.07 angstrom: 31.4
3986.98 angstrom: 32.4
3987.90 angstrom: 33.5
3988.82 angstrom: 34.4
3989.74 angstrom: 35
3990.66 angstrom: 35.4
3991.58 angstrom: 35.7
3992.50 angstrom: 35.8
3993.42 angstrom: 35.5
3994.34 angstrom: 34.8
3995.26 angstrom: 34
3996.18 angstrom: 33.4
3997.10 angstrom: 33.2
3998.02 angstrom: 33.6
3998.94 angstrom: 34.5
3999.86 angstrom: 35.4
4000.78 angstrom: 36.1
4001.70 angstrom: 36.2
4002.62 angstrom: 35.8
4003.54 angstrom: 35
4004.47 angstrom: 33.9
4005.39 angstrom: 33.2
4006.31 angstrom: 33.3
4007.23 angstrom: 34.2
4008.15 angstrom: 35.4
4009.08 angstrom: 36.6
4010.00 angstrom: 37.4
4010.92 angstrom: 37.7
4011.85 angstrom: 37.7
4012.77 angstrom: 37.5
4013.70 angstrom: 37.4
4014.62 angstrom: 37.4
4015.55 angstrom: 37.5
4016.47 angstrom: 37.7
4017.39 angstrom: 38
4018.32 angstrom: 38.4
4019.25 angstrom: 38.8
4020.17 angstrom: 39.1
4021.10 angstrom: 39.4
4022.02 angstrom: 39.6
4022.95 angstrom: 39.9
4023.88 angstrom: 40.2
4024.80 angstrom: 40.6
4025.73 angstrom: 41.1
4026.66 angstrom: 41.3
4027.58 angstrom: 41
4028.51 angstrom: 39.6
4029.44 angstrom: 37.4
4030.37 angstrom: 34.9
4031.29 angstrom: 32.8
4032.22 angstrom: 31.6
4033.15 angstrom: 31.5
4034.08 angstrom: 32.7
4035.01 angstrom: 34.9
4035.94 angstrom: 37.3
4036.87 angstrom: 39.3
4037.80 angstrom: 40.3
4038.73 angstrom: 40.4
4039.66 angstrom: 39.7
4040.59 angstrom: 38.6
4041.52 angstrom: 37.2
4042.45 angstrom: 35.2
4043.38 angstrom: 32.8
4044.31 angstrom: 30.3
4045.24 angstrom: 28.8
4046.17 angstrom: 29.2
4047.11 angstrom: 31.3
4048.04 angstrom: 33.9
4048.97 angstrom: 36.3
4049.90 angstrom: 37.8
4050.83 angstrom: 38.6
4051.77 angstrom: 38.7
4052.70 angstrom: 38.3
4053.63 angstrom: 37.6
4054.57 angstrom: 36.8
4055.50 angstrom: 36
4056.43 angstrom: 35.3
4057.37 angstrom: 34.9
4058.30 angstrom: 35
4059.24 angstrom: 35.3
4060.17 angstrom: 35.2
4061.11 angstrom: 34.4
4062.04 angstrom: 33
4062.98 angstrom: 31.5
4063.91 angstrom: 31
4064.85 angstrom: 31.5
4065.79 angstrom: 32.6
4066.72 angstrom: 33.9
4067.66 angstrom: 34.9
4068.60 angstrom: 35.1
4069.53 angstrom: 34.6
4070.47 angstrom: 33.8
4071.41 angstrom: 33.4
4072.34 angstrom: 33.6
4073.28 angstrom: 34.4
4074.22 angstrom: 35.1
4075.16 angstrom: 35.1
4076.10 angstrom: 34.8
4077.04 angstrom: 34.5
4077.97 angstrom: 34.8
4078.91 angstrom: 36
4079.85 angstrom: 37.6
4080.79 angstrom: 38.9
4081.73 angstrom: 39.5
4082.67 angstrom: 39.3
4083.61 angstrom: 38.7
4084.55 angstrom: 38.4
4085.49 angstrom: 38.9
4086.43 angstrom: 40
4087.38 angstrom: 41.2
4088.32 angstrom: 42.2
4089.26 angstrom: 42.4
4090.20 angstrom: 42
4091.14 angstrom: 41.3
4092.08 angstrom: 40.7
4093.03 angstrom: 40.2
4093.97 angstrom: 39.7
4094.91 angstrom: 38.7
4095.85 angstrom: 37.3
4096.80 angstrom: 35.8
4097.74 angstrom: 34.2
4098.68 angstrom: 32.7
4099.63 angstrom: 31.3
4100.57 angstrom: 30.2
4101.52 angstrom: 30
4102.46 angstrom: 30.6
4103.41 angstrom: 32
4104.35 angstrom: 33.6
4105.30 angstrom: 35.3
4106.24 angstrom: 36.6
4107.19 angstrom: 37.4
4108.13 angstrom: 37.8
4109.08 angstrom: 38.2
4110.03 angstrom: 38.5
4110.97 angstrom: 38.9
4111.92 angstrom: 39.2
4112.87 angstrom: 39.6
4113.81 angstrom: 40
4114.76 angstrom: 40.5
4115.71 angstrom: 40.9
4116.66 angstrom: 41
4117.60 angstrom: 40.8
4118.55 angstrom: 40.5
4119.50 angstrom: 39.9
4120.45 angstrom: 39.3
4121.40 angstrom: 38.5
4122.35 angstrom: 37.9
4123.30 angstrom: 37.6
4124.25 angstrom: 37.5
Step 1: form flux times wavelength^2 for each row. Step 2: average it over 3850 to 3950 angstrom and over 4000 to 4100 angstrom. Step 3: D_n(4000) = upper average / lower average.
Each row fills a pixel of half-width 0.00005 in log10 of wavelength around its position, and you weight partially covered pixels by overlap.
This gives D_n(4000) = 1.94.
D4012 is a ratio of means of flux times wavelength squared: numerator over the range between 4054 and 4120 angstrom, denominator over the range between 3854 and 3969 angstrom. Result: 1.96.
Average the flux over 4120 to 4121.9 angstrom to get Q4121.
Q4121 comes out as 38.8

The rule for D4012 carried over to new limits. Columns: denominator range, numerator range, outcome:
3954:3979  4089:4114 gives 2.08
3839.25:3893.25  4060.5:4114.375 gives 2.18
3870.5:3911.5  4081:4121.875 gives 1.92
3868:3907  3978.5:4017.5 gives 1.75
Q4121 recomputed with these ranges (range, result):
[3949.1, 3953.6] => 29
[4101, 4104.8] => 31.5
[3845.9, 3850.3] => 19.8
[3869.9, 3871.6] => 15.6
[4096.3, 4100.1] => 33.5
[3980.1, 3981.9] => 32.9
